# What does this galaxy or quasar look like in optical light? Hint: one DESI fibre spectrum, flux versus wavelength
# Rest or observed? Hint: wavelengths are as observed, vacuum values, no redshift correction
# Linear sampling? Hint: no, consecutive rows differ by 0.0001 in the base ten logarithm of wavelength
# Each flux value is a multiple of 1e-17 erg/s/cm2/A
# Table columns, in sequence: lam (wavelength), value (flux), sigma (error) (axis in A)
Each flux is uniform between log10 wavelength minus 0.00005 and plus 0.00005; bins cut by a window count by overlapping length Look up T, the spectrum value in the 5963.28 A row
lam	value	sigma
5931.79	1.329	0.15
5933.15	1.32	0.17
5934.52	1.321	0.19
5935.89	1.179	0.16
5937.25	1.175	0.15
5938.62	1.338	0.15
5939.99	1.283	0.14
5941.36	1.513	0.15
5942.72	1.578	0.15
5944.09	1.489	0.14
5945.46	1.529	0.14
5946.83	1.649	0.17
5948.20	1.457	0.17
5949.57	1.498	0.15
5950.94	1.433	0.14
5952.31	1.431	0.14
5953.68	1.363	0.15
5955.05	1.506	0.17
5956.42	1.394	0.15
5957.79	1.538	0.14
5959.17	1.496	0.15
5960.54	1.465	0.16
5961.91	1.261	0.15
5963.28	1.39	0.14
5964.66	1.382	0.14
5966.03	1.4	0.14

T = 1.39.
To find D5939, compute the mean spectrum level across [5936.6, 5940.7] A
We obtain 1.27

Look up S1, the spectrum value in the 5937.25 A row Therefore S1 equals 1.175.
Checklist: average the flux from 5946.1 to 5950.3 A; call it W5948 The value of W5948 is 1.53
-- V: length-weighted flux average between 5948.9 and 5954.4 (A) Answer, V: 1.43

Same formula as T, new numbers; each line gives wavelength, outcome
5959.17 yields 1.496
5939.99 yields 1.283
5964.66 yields 1.382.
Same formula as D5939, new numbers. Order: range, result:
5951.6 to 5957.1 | 1.42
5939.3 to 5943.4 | 1.46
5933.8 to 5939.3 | 1.25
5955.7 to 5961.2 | 1.47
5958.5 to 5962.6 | 1.41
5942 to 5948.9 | 1.54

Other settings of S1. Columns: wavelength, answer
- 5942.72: 1.578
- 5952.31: 1.431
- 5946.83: 1.649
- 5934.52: 1.321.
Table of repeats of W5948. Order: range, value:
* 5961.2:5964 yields 1.33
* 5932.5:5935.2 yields 1.32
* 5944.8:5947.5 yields 1.59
